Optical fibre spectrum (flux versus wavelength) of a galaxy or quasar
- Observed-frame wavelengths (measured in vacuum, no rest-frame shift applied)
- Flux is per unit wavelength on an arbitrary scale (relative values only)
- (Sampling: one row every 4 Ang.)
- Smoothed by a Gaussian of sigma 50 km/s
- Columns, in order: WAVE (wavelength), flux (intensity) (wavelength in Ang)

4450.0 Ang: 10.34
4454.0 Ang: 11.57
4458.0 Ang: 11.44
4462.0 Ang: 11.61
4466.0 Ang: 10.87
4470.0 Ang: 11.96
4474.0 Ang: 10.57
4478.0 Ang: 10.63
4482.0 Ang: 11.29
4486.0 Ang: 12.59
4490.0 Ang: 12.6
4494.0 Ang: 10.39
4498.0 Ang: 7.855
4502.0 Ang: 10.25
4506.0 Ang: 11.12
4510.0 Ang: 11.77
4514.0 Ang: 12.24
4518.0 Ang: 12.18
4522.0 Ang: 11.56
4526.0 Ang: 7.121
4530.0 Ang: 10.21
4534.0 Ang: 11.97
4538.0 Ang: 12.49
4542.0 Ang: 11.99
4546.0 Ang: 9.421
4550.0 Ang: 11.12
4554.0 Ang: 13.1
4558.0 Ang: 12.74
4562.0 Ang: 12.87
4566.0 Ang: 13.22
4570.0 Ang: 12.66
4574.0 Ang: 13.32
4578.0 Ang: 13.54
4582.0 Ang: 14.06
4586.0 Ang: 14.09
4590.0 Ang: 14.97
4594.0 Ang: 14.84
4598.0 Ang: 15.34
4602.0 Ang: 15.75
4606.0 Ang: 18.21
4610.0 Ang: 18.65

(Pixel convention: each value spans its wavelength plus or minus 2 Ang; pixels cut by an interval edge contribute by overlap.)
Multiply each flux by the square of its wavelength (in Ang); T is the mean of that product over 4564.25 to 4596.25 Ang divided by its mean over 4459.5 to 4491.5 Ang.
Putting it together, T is 1.26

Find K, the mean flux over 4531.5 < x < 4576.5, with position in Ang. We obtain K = 12.3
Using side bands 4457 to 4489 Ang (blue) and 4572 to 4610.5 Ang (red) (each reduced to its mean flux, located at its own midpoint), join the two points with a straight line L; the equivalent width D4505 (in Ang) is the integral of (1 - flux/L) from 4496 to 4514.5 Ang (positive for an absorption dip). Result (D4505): 2.9 Ang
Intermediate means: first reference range 11.4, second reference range 15.1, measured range 10.5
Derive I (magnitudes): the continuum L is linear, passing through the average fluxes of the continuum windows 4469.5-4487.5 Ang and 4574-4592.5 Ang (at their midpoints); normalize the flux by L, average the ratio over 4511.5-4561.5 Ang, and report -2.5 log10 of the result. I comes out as 0.13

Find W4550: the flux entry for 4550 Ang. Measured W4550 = 11.12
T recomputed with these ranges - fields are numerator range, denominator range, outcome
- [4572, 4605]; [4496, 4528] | 1.44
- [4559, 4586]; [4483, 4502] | 1.28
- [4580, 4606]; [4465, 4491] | 1.38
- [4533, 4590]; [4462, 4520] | 1.17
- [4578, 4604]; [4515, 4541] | 1.38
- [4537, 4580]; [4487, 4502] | 1.22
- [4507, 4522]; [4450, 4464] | 1.08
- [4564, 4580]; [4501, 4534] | 1.24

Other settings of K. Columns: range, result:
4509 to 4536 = 11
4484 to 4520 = 11.2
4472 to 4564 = 11.2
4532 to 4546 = 11.8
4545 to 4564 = 12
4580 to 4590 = 14.3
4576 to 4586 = 13.9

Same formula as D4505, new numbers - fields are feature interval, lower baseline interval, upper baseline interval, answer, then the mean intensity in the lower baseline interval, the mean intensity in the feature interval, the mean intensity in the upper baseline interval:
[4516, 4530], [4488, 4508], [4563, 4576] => 1.3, 10.4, 10.3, 13.1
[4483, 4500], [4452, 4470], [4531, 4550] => 0.8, 11.4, 10.9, 11.4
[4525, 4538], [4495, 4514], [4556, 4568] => 1.4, 10.5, 10.4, 12.9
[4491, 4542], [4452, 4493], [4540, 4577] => 4.5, 11.5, 10.8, 12.3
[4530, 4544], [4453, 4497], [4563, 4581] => 0.7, 11.3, 11.9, 13.2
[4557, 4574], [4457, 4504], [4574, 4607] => 1.3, 11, 12.9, 14.9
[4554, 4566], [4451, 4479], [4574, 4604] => 0.7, 11.2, 12.9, 14.6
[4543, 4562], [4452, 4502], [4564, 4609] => 2.5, 11.1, 11.8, 14.6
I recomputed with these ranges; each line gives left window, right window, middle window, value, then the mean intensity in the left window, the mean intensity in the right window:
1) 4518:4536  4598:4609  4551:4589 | 0.06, 10.4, 16.8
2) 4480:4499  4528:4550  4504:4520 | -0.06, 11.1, 11.2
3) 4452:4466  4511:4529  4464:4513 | 0.01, 11.4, 10.8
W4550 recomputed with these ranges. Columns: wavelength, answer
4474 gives 10.57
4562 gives 12.87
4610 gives 18.65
